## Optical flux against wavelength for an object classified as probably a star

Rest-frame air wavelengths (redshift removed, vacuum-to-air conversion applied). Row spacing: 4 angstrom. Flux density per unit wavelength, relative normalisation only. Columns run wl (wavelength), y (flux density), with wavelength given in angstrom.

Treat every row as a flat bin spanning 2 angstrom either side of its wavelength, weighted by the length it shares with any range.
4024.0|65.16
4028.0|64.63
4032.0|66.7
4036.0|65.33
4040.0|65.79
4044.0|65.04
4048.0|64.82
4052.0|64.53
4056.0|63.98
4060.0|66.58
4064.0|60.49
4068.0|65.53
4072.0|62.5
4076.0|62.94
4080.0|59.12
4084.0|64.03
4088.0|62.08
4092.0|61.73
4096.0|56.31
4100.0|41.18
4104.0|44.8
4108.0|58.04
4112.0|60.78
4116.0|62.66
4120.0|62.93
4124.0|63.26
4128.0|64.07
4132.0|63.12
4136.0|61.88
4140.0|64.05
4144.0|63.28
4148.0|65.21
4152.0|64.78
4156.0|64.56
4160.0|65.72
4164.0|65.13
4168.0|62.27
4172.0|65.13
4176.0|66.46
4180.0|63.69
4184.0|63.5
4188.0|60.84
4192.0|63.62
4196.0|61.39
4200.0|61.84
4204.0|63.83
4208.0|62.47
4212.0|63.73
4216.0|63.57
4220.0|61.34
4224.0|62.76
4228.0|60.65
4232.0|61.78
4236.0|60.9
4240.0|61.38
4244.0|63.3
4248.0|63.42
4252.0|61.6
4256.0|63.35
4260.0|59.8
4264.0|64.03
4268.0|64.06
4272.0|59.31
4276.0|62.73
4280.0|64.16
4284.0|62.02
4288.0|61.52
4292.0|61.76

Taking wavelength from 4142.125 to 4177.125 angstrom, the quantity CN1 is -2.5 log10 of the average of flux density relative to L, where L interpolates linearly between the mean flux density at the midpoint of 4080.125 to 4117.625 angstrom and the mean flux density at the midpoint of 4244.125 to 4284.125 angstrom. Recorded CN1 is -0.101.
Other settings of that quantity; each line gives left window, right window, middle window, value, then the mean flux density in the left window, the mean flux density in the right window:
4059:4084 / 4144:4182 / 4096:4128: 0.13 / 62.8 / 64.7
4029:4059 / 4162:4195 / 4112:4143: 0.02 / 65.2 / 63.8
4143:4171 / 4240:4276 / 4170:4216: 0.01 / 64.5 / 62.3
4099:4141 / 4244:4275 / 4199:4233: -0.02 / 59.1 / 62.3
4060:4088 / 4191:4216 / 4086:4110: 0.16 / 62.7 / 62.8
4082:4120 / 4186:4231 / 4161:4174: -0.07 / 57.2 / 62.4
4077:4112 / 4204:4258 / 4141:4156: -0.10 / 56.4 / 62.4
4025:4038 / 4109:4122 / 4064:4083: 0.02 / 65.5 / 61.8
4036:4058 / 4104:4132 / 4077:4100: 0.06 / 64.9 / 60.8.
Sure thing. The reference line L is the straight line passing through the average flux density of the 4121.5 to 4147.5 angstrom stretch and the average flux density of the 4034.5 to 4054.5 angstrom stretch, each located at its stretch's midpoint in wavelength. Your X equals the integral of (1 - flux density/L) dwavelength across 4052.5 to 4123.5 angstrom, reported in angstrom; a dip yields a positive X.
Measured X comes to 4.8 angstrom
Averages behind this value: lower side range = 65.1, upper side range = 63.4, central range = 59.9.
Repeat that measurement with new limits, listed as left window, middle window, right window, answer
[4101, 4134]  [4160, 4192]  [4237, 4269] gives -1.7 angstrom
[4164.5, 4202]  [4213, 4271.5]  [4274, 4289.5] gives 0.6 angstrom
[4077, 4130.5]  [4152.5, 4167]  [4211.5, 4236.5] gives -1.1 angstrom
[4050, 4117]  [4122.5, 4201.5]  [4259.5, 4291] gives -3.7 angstrom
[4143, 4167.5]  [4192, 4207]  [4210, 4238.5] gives 0.1 angstrom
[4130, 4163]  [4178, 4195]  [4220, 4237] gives 0.0 angstrom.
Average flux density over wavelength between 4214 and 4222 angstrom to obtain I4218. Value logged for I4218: 62.5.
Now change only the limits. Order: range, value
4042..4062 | 65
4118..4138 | 63.1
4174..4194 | 63.6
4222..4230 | 61.7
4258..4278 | 62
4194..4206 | 62.4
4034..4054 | 65.1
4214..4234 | 62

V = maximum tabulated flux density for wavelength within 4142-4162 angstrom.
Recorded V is 65.72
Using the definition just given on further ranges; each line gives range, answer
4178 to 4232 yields 63.83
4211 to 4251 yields 63.73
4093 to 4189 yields 66.46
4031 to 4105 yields 66.7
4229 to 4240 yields 61.78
